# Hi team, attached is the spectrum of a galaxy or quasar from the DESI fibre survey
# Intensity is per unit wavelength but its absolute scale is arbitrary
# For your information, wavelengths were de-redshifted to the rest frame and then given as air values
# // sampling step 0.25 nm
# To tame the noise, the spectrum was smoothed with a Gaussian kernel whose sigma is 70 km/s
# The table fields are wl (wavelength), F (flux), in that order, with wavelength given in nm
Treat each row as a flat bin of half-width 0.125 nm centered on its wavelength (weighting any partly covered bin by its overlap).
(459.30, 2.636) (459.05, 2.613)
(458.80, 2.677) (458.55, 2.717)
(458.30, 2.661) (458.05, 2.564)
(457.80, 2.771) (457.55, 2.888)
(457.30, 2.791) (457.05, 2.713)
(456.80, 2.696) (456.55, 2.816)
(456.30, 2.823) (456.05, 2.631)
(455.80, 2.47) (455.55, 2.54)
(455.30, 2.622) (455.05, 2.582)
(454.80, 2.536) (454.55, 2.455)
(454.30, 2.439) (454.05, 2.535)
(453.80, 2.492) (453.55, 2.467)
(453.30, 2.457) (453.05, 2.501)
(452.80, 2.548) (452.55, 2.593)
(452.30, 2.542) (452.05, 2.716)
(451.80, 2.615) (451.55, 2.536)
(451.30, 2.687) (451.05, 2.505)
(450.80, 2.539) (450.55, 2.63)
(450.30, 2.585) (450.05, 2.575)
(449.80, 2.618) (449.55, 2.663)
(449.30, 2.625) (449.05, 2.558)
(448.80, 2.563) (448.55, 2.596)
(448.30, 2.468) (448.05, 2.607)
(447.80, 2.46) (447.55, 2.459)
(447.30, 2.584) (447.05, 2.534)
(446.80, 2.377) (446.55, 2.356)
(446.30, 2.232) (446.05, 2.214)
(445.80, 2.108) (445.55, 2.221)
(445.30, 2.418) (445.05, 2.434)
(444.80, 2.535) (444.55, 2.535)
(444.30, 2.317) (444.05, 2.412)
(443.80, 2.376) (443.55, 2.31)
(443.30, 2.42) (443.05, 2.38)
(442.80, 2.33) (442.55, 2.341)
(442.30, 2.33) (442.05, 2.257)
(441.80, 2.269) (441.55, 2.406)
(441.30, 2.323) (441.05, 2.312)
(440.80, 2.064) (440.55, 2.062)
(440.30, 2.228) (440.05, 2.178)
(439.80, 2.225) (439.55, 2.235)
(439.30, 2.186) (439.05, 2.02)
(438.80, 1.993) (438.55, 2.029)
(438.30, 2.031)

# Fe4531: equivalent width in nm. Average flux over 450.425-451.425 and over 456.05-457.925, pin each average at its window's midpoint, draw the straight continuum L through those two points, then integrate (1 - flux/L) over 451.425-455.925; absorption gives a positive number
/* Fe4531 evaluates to 0.23 nm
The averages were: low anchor 2.59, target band 2.54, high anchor 2.78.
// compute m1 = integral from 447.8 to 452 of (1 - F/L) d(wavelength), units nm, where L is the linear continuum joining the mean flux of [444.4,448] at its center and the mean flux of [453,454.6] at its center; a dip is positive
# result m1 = -0.257 nm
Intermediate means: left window 2.39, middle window 2.58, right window 2.48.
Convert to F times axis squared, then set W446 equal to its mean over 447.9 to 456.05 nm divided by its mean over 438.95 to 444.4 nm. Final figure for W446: 1.18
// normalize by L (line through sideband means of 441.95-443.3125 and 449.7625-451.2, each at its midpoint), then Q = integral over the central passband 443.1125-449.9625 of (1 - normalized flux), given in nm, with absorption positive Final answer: 0.03 nm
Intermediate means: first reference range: 2.34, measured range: 2.44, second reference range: 2.57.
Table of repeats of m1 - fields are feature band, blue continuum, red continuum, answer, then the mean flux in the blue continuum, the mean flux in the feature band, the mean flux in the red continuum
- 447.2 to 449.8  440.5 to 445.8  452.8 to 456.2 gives -0.15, 2.33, 2.56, 2.52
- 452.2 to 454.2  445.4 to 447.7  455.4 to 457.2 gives 0.04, 2.34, 2.52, 2.67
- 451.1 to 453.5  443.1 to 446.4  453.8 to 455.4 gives -0.09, 2.35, 2.57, 2.52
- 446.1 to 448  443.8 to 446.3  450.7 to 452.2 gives 0.00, 2.35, 2.43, 2.6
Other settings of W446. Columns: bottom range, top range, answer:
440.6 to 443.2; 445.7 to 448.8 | 1.08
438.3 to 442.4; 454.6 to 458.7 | 1.31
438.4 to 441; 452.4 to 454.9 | 1.25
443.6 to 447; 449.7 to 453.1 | 1.13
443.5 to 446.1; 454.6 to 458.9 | 1.20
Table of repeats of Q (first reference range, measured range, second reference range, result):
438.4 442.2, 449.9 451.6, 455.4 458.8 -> -0.053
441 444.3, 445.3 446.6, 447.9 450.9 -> 0.118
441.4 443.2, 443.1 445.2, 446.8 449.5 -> -0.016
